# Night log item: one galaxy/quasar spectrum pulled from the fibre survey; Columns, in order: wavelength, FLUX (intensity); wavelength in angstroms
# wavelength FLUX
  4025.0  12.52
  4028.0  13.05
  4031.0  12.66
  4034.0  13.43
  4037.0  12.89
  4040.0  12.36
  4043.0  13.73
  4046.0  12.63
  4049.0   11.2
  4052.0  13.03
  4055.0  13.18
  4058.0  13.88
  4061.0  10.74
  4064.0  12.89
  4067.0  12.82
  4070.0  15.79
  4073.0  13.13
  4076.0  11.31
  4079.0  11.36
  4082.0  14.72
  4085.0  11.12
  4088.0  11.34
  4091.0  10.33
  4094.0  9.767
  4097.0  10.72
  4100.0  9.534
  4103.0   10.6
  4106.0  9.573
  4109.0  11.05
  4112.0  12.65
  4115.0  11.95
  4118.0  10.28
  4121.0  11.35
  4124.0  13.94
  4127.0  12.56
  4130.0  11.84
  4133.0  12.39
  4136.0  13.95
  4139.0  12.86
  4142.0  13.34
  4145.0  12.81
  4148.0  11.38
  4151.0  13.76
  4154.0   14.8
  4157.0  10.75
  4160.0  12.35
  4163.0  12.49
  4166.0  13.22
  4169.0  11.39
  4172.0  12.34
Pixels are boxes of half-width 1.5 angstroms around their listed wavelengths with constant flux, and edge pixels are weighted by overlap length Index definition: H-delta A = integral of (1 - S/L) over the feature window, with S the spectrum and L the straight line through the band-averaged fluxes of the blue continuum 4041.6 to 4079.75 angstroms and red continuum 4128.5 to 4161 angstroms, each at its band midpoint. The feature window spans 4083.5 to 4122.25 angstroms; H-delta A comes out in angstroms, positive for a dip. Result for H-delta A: 6.0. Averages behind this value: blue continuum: 12.8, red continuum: 12.8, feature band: 10.8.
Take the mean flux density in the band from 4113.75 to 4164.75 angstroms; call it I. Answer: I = 12.5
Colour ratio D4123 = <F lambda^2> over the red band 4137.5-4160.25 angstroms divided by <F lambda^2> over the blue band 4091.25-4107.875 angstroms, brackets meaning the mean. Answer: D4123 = 1.3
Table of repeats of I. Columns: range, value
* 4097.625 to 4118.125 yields 10.8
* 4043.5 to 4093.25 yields 12.5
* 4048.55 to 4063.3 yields 12.5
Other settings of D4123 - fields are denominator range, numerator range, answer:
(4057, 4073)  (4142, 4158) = 1.01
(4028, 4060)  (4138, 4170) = 1.04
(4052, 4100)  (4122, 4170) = 1.09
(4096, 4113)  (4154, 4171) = 1.19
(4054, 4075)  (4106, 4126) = 0.91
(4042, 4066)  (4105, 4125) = 0.94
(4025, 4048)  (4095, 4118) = 0.87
